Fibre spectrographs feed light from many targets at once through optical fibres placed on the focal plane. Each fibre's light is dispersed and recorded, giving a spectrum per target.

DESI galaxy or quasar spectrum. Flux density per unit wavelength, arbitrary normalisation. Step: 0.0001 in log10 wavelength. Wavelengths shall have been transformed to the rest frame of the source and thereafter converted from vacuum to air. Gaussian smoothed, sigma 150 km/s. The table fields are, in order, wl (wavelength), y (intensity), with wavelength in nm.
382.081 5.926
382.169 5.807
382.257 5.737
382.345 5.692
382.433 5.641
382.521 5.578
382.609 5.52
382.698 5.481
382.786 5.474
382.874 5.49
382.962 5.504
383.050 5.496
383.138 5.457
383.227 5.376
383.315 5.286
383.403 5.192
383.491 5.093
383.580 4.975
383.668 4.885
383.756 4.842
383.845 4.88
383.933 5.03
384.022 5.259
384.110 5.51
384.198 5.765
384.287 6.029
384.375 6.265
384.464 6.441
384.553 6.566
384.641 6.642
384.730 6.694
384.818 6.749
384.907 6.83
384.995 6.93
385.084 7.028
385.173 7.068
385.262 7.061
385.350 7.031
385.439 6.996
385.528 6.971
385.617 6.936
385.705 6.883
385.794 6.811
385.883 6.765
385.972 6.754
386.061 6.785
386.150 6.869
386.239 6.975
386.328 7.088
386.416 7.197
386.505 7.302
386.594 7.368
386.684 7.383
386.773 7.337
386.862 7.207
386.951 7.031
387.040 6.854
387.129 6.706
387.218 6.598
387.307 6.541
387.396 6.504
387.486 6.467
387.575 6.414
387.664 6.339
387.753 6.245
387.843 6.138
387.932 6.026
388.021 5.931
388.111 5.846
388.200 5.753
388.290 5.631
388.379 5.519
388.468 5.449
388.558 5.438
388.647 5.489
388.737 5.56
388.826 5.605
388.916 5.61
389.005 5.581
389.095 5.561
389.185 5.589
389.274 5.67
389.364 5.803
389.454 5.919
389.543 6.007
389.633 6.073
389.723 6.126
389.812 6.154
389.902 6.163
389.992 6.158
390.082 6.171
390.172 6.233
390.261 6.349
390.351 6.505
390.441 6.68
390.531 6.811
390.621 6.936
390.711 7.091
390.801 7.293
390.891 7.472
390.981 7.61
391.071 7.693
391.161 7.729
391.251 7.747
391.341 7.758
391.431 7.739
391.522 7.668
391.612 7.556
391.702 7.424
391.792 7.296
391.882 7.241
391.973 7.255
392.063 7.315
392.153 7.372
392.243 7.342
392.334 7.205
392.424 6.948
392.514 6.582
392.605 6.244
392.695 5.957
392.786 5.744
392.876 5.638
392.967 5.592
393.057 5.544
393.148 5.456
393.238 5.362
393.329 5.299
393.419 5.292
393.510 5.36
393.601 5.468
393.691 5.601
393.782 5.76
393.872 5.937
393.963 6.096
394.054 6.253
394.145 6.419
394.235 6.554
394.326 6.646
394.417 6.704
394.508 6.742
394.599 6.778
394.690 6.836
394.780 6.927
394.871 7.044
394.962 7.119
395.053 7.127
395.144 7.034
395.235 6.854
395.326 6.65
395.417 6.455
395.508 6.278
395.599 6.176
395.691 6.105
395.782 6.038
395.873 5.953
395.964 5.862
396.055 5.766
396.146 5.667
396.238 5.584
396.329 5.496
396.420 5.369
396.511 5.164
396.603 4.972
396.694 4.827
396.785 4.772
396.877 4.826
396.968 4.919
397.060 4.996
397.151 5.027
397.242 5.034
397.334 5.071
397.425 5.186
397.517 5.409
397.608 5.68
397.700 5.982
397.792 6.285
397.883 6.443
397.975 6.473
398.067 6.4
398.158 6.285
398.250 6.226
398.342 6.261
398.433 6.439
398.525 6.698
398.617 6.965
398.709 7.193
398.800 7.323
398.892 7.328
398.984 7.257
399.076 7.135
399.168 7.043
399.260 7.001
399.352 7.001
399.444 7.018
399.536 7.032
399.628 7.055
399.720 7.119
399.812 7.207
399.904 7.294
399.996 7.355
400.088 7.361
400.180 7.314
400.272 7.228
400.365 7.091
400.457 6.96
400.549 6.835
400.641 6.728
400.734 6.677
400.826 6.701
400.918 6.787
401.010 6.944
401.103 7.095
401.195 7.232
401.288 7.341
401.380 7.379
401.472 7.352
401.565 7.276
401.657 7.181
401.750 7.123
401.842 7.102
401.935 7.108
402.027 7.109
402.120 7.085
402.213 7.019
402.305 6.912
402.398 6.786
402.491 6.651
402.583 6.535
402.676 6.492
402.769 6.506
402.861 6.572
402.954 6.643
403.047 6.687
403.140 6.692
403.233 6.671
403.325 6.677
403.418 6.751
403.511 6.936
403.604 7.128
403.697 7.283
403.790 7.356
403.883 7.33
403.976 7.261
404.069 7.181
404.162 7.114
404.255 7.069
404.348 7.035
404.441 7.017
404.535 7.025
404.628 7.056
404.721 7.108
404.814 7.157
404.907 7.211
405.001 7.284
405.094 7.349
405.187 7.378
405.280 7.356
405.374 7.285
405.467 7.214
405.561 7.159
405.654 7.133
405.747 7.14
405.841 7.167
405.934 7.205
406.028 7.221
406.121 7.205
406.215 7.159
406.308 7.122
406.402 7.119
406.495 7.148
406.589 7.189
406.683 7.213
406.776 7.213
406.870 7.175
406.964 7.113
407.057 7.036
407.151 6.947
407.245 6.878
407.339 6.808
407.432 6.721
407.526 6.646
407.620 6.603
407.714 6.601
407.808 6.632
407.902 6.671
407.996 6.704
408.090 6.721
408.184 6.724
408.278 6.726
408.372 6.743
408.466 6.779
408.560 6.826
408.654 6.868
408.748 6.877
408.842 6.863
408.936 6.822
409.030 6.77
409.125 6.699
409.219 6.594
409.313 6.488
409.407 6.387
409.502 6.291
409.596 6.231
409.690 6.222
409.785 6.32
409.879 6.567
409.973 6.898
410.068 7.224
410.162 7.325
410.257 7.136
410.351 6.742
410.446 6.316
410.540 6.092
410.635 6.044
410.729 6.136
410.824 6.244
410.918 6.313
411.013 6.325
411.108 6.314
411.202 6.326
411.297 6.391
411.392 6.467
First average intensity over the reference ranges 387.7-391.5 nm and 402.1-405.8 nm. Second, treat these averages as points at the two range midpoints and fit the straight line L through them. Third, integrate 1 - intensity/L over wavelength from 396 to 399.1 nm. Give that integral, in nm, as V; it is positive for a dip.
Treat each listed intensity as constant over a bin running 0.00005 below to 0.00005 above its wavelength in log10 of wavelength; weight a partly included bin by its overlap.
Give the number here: 0.377 nm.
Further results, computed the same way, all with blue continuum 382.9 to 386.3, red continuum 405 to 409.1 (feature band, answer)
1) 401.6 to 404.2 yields -0.035 nm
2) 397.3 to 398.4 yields 0.110 nm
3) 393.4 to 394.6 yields 0.075 nm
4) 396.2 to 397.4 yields 0.279 nm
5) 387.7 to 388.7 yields 0.084 nm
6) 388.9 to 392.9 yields -0.187 nm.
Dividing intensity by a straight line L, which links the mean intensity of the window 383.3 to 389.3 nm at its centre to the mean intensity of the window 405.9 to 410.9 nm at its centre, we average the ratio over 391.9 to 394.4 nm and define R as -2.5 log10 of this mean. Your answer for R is 0.04 mag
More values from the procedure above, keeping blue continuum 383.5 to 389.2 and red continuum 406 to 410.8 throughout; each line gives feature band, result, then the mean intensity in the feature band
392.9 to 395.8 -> 0.04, 6.23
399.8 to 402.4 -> -0.07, 7.09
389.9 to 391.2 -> -0.08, 6.88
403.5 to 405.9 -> -0.08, 7.19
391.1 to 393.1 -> -0.08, 6.96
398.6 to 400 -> -0.09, 7.14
